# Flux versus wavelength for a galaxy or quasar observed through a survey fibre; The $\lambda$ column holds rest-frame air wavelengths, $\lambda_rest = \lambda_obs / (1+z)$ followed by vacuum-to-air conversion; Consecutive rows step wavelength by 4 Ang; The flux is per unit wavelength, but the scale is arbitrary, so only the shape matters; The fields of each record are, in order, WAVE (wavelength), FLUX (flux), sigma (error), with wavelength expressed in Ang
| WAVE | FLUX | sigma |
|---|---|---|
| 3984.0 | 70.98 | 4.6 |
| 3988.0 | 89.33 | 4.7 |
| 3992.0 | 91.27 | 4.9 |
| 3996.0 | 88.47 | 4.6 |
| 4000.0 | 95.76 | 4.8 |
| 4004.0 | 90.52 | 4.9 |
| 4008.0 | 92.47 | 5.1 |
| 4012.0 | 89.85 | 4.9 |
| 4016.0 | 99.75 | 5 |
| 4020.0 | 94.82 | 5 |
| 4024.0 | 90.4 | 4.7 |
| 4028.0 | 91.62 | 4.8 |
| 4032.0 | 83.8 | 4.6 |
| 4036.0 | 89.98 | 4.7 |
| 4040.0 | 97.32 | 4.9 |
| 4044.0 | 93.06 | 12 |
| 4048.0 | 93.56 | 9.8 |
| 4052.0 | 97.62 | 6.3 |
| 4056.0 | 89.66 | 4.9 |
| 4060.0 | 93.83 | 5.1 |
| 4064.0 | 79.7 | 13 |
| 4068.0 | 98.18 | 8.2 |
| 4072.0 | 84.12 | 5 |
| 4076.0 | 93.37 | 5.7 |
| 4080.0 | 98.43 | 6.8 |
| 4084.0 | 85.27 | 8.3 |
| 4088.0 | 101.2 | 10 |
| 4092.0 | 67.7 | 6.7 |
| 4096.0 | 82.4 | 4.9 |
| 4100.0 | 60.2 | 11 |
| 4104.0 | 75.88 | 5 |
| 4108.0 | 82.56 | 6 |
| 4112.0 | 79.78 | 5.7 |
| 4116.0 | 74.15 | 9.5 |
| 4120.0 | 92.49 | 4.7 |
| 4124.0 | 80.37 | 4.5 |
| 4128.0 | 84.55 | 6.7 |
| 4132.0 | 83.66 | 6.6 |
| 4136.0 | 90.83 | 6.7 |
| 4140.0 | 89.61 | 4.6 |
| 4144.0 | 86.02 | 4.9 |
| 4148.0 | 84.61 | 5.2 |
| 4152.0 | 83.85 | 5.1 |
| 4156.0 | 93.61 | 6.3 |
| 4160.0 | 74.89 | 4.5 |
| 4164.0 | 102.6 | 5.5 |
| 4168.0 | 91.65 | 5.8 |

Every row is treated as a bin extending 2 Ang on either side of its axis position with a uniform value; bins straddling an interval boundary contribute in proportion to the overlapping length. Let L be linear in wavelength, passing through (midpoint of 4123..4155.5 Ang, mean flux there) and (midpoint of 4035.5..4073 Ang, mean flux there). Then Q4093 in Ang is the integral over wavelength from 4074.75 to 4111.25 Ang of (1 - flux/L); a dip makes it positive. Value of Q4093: 2.7 Ang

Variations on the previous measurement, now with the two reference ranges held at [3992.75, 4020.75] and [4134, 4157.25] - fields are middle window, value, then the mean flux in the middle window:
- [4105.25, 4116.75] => 1.3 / 79.1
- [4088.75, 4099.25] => 1.6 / 76.4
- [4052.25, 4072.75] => 0.2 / 90.1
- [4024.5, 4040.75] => 0.3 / 90.1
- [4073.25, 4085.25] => -0.3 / 92.3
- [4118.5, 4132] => 0.5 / 85.2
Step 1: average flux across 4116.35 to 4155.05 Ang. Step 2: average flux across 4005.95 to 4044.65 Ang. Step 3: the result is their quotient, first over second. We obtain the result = 0.9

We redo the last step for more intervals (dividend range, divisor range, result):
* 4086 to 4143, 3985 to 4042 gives 0.90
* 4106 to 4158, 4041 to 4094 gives 0.94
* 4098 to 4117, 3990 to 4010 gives 0.81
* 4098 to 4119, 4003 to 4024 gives 0.81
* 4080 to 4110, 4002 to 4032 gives 0.87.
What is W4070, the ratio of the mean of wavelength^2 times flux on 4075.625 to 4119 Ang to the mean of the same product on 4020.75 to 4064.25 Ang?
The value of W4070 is 0.92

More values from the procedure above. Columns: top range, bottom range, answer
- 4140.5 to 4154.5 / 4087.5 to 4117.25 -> 1.14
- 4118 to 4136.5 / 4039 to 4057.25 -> 0.95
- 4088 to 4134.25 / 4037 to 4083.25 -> 0.88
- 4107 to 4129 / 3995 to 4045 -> 0.94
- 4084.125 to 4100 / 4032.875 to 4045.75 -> 0.90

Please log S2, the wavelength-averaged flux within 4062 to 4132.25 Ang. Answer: 83.6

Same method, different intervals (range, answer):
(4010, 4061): 92.7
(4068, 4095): 88.9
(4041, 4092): 91.5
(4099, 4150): 82.3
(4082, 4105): 78.9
